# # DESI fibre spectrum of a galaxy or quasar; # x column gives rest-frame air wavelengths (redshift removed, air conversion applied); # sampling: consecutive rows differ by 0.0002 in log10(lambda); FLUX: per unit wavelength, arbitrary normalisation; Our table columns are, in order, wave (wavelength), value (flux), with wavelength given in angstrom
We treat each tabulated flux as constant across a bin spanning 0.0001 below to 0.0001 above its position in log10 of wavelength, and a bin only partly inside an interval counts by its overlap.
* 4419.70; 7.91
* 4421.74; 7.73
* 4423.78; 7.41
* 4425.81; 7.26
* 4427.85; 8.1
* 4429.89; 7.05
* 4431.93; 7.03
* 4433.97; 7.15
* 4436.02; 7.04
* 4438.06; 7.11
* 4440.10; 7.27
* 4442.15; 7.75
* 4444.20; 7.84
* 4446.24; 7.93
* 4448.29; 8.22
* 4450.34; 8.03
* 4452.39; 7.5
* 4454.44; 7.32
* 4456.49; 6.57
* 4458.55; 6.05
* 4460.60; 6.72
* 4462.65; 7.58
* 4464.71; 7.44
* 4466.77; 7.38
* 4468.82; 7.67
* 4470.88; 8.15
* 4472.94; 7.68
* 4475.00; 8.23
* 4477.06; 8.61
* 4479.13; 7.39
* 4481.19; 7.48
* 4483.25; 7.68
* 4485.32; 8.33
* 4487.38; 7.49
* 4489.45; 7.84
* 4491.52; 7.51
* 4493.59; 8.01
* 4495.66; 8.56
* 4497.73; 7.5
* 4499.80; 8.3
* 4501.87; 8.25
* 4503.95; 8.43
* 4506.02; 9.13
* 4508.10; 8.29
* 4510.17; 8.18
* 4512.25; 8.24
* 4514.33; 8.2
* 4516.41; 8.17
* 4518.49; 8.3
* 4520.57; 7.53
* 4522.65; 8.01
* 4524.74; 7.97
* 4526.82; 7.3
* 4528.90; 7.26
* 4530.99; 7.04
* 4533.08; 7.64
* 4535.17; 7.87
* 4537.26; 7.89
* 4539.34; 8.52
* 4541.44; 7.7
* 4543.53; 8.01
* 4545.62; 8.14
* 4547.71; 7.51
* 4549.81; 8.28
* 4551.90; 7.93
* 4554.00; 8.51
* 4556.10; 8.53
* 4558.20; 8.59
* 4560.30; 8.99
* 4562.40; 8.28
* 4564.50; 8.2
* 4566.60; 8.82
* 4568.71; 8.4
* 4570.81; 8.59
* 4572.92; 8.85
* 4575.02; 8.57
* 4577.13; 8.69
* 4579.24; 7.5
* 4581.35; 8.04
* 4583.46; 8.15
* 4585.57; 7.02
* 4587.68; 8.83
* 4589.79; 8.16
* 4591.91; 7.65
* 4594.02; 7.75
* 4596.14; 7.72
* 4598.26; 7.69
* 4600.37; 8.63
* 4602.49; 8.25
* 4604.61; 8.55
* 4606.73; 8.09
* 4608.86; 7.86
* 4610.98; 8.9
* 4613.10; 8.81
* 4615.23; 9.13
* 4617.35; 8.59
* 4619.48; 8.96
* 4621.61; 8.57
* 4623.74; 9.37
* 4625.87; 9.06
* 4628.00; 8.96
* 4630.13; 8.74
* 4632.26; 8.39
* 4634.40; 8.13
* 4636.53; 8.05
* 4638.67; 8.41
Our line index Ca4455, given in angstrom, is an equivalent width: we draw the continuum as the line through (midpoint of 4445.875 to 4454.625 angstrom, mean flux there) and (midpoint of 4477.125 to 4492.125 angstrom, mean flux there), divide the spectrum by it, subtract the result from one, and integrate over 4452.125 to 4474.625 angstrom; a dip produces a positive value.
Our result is 1.4 angstrom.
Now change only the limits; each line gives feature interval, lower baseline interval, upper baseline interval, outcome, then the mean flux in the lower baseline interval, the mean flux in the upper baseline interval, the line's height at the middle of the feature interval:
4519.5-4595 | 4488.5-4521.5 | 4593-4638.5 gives 2.13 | 8.16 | 8.48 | 8.31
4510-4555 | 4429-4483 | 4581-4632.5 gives 0.18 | 7.47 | 8.4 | 7.94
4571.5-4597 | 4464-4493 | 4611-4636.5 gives 1.23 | 7.78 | 8.77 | 8.5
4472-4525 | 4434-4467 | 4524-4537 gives -4.24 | 7.35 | 7.53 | 7.46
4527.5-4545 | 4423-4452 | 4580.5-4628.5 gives 0.62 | 7.52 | 8.38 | 8.02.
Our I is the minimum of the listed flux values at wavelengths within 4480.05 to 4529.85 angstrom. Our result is 7.26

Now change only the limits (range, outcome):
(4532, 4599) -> 7.02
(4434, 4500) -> 6.05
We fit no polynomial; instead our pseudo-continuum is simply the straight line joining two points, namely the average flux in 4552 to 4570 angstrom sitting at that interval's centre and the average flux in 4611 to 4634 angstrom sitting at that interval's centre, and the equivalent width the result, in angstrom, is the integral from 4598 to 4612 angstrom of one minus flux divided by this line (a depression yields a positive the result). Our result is 0.7 angstrom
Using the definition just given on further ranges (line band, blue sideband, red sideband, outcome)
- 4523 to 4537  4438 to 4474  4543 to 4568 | 0.9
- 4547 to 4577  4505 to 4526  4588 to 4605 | -1.2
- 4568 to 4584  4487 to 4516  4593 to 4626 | 0.0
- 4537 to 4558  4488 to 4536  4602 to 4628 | 0.2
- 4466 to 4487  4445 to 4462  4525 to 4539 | -1.3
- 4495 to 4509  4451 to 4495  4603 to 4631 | -1.0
